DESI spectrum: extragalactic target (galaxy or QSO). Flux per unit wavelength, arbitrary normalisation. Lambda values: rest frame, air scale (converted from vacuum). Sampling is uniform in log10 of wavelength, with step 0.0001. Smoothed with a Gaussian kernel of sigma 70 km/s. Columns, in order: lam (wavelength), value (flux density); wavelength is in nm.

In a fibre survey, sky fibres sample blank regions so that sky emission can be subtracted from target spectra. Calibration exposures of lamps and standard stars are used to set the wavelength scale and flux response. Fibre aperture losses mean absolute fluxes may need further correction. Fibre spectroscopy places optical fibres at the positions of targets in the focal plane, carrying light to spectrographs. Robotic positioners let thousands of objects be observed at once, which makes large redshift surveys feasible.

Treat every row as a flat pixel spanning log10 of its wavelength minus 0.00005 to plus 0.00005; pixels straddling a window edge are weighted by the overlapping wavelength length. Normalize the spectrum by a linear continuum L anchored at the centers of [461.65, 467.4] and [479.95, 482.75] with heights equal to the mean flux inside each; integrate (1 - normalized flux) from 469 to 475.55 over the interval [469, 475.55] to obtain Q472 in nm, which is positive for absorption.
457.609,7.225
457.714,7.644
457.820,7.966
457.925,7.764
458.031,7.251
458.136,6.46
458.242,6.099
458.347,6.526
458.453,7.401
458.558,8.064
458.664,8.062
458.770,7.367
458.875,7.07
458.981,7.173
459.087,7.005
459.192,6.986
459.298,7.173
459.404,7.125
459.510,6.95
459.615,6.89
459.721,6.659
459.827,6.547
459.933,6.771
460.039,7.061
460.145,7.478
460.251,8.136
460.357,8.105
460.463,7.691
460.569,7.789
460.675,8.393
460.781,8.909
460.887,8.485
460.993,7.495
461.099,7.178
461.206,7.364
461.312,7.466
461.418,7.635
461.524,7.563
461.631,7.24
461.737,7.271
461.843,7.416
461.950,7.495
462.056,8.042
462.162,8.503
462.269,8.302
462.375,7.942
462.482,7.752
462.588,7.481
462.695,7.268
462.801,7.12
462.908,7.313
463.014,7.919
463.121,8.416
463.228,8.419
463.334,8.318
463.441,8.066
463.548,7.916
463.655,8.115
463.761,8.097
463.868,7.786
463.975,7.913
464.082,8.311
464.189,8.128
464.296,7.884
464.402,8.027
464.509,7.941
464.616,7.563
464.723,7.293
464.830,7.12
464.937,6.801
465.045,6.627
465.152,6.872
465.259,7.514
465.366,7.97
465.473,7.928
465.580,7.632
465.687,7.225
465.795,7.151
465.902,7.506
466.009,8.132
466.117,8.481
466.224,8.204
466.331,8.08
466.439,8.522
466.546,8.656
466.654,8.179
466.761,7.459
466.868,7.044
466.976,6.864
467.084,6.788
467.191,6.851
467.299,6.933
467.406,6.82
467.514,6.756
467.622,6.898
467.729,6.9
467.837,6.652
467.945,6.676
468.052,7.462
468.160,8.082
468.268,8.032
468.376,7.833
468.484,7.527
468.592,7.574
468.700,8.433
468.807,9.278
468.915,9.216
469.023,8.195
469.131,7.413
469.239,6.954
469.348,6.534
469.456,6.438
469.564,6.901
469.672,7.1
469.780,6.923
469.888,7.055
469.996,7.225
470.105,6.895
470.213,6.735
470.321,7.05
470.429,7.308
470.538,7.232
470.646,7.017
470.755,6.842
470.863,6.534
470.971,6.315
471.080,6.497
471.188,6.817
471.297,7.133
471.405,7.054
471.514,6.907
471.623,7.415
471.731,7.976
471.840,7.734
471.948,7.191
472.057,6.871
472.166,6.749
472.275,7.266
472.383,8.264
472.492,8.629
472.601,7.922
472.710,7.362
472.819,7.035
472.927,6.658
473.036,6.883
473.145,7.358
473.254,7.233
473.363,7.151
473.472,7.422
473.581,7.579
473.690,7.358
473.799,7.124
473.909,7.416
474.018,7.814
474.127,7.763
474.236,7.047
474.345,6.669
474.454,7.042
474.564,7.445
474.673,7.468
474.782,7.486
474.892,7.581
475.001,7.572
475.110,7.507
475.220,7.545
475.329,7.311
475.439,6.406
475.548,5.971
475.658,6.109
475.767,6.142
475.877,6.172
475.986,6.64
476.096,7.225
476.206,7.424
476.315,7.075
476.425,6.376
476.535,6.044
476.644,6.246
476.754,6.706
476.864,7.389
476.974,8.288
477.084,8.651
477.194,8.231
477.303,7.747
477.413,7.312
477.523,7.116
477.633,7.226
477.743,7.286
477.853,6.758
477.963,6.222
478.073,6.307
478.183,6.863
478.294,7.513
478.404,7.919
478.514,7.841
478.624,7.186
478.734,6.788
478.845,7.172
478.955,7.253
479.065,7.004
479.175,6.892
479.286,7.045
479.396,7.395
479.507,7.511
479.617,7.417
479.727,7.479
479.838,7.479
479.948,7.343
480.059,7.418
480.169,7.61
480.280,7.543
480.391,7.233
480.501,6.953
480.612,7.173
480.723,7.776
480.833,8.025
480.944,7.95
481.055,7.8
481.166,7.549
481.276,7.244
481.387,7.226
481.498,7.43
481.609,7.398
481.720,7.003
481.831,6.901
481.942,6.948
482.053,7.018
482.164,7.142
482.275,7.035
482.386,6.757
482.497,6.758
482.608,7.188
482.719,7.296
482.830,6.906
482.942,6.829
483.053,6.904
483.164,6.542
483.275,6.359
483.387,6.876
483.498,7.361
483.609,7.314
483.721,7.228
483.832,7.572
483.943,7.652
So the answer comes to 0.280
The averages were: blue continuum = 7.7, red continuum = 7.29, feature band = 7.19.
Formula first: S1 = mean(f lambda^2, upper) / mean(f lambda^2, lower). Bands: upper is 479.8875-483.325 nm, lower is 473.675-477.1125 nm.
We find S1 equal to 1.0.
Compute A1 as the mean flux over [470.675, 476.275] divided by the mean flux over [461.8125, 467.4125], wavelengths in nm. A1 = 0.9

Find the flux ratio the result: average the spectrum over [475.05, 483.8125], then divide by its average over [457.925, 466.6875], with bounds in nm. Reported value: 0.9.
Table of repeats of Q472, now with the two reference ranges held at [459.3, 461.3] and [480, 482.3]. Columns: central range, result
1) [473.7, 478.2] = 0.18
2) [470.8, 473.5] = 0.07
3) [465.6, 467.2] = -0.05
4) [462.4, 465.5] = -0.10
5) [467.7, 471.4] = 0.09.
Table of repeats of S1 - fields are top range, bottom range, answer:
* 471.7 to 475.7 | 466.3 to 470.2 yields 1.01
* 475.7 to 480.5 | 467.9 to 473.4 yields 1.01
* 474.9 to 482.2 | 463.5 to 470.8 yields 1.01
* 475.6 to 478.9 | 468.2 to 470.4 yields 0.98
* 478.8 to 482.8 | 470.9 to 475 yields 1.03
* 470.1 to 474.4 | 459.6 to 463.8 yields 0.98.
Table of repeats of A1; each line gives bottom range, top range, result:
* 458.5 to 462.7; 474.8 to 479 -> 0.94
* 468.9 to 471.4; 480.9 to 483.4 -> 1.01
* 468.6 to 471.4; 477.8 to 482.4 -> 1.01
